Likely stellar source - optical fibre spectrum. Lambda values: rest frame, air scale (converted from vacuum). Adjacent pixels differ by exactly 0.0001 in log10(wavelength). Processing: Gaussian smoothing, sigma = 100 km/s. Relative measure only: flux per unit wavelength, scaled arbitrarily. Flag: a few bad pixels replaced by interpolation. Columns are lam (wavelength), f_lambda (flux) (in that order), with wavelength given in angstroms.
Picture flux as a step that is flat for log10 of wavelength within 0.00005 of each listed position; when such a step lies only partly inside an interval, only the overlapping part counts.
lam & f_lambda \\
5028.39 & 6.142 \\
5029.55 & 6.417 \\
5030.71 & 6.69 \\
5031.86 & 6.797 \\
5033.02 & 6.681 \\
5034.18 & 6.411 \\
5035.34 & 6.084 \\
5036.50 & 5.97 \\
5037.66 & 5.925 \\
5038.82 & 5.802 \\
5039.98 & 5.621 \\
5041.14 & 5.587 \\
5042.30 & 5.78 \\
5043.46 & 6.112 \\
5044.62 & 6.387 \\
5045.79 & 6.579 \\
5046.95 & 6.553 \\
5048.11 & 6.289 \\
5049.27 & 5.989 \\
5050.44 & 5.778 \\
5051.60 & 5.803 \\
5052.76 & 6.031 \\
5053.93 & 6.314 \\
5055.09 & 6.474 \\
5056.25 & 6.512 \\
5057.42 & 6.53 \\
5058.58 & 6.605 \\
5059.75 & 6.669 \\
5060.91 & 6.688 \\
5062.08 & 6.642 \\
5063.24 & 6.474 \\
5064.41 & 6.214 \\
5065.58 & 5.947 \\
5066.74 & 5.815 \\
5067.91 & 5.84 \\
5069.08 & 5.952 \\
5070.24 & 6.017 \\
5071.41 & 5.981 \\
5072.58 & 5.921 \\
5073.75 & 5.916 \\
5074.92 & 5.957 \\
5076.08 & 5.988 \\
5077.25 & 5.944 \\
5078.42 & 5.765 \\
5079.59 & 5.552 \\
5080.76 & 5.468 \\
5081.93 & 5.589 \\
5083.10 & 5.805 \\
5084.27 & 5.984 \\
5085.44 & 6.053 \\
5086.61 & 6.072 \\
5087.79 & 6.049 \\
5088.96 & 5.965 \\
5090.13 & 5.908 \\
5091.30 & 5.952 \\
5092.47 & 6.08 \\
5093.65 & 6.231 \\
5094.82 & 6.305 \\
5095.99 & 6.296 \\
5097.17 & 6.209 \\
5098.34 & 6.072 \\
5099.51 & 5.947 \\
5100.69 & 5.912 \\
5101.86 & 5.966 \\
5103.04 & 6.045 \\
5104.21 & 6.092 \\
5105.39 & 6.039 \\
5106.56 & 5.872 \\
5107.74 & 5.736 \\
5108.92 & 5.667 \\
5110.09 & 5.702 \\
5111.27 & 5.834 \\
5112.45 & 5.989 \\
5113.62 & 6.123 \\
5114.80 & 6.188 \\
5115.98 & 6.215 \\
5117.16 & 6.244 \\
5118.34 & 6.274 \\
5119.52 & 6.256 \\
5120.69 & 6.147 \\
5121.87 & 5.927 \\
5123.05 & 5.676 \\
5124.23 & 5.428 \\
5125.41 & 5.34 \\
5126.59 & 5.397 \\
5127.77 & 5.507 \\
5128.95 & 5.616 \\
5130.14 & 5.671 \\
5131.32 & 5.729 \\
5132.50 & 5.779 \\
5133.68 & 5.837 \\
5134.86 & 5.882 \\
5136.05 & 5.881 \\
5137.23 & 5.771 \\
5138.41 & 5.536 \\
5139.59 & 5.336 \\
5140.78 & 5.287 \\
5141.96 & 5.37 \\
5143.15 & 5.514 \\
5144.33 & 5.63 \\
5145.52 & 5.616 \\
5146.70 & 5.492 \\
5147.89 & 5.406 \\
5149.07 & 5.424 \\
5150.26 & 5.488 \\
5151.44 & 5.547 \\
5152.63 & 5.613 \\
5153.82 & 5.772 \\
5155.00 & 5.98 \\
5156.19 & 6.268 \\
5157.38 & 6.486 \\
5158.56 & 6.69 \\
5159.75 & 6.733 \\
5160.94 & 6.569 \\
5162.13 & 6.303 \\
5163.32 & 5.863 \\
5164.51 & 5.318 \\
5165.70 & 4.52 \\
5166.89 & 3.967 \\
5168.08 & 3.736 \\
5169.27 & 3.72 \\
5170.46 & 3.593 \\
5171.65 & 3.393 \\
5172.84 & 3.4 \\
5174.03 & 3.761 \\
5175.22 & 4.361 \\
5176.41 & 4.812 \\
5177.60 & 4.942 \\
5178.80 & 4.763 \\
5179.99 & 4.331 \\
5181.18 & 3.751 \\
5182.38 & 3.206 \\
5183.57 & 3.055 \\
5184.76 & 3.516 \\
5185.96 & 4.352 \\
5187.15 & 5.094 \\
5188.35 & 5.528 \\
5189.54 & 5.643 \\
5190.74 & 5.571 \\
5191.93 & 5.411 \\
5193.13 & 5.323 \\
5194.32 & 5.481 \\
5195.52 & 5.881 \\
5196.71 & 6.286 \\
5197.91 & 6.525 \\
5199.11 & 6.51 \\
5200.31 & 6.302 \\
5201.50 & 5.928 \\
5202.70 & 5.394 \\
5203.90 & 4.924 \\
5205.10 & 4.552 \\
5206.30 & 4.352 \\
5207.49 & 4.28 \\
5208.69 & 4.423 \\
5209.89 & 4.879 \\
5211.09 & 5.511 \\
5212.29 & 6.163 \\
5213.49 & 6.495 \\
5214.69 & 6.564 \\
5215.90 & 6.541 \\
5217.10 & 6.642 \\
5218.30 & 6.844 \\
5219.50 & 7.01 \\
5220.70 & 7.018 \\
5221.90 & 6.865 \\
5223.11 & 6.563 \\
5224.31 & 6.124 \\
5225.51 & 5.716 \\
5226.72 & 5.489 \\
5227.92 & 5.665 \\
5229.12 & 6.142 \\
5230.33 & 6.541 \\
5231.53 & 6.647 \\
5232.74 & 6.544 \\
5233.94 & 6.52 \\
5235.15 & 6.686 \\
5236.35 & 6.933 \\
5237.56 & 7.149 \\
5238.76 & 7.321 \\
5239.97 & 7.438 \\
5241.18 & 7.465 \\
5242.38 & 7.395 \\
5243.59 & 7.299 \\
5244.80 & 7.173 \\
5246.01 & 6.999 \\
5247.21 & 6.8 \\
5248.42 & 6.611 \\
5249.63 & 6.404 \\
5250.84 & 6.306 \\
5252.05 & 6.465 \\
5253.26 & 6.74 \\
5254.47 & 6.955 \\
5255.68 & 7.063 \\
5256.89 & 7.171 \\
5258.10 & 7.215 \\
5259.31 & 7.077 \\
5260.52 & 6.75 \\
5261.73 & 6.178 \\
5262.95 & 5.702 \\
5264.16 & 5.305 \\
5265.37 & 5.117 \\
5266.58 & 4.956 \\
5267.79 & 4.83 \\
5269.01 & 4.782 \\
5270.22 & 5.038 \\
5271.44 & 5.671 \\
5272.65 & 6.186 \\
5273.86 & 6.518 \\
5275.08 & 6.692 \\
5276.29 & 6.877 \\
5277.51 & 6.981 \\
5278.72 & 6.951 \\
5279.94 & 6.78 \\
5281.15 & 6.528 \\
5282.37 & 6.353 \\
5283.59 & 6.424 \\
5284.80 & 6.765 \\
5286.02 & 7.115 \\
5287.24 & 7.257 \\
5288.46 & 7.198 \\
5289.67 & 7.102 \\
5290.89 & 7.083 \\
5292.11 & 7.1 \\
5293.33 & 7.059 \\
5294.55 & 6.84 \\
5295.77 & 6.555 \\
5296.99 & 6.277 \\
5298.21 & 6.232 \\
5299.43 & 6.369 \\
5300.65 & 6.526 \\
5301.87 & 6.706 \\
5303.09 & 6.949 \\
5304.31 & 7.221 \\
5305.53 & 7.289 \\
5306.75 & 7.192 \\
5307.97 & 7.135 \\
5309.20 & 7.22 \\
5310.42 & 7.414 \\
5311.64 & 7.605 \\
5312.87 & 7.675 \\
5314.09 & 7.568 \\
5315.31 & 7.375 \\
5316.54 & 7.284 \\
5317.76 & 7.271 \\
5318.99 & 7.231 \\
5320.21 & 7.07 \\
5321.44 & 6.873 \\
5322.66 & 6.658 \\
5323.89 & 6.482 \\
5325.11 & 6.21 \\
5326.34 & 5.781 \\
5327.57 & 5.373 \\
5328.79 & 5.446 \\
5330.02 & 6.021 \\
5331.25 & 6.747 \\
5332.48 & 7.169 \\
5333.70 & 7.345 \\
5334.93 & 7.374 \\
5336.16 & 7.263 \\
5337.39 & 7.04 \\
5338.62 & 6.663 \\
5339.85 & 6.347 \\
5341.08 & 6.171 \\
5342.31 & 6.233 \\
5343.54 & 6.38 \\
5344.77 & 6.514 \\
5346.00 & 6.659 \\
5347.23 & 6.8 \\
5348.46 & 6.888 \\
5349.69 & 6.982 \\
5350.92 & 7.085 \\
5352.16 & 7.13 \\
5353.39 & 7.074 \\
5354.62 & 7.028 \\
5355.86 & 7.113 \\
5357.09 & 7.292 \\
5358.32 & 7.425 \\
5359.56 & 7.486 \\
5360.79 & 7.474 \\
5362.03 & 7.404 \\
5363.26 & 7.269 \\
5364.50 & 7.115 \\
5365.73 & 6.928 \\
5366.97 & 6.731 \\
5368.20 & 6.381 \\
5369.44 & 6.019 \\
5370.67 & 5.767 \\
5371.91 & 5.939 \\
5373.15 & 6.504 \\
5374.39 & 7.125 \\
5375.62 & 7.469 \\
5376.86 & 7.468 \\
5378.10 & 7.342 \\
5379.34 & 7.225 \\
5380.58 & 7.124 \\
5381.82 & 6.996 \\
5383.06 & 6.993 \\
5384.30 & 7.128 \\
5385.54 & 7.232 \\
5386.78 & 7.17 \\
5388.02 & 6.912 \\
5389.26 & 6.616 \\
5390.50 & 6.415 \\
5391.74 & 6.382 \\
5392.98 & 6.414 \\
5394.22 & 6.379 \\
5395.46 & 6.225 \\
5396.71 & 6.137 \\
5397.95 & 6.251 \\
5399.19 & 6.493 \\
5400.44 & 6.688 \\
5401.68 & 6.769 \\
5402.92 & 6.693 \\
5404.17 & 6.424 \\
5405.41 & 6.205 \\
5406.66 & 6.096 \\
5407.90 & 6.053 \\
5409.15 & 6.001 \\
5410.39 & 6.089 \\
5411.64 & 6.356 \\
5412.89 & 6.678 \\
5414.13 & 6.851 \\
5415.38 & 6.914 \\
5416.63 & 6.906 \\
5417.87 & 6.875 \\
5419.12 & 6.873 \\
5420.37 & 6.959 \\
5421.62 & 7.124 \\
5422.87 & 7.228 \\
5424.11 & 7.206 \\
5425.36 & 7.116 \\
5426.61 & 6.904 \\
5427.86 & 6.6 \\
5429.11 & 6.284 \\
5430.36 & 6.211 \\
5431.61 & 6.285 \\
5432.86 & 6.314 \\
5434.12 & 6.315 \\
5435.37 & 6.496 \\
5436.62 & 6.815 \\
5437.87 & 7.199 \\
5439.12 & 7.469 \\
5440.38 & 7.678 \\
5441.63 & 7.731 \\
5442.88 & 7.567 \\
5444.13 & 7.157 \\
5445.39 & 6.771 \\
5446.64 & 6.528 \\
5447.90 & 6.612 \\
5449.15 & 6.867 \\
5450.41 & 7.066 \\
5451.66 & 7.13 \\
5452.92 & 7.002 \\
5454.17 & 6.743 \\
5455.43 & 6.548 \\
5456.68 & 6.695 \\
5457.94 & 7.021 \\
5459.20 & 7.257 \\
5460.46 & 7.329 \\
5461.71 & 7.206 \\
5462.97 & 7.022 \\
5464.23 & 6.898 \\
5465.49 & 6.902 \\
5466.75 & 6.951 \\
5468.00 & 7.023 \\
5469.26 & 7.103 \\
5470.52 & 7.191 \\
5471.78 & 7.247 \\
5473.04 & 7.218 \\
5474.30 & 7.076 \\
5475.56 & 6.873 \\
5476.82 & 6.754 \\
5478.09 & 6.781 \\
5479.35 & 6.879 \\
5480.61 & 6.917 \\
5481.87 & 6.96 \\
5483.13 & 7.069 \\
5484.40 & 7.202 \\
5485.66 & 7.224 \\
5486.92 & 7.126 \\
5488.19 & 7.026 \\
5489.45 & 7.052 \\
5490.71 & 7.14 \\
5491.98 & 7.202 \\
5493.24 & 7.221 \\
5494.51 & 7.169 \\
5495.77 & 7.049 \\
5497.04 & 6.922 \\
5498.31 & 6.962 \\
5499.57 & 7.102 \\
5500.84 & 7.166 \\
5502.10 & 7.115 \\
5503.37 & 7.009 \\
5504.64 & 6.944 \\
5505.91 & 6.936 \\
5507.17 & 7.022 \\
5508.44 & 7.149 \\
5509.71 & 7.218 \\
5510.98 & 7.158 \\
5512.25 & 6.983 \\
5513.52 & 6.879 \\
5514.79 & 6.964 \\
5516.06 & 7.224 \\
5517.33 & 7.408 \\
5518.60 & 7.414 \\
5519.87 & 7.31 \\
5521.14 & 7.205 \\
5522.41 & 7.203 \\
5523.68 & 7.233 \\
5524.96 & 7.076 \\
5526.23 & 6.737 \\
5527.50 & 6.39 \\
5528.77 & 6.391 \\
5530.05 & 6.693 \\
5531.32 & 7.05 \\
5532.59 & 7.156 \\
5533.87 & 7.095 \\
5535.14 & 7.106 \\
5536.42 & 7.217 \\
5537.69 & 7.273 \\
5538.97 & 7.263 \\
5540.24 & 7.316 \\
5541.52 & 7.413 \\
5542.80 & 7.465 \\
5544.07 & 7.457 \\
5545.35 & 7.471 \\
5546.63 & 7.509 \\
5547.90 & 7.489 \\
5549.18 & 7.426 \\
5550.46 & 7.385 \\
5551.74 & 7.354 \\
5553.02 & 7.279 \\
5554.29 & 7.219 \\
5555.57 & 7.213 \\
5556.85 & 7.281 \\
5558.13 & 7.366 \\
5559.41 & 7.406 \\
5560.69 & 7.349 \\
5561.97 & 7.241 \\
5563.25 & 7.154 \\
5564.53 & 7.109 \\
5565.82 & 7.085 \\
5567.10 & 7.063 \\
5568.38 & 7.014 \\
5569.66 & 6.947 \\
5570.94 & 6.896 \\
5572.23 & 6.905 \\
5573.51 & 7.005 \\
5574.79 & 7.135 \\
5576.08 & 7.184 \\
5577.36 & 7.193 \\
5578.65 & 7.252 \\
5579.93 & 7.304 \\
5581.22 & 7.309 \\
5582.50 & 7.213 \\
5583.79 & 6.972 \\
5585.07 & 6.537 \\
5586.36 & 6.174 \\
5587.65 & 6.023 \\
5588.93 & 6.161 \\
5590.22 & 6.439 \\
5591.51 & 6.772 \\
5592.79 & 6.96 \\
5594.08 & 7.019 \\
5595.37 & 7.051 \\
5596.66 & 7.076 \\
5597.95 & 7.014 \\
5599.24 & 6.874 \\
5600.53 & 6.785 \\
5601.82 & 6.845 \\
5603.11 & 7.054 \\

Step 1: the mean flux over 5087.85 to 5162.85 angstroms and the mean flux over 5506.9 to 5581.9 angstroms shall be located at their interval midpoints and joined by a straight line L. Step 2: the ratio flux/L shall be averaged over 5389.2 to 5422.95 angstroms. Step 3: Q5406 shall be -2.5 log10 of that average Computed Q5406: 0.04 mag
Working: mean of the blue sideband 5.89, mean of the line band 6.53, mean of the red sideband 7.17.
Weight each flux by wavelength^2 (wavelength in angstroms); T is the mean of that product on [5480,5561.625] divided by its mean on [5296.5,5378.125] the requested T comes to 1.12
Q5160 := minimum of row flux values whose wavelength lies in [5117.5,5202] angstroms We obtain 3.055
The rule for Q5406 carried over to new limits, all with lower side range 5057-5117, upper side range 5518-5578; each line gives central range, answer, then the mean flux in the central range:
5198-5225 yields 0.076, 5.92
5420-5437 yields 0.029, 6.7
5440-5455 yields -0.020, 7.06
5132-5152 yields 0.110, 5.58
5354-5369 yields -0.064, 7.12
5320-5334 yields 0.039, 6.39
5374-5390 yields -0.058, 7.13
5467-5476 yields -0.019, 7.11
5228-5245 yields -0.081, 6.9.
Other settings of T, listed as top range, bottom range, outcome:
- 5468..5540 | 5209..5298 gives 1.19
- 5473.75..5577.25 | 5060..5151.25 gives 1.42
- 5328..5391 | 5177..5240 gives 1.27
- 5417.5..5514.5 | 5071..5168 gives 1.37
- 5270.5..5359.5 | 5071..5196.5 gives 1.33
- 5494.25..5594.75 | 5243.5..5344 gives 1.17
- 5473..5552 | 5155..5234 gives 1.48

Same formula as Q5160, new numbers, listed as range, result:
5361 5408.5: 5.767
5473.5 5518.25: 6.754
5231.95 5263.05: 5.702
